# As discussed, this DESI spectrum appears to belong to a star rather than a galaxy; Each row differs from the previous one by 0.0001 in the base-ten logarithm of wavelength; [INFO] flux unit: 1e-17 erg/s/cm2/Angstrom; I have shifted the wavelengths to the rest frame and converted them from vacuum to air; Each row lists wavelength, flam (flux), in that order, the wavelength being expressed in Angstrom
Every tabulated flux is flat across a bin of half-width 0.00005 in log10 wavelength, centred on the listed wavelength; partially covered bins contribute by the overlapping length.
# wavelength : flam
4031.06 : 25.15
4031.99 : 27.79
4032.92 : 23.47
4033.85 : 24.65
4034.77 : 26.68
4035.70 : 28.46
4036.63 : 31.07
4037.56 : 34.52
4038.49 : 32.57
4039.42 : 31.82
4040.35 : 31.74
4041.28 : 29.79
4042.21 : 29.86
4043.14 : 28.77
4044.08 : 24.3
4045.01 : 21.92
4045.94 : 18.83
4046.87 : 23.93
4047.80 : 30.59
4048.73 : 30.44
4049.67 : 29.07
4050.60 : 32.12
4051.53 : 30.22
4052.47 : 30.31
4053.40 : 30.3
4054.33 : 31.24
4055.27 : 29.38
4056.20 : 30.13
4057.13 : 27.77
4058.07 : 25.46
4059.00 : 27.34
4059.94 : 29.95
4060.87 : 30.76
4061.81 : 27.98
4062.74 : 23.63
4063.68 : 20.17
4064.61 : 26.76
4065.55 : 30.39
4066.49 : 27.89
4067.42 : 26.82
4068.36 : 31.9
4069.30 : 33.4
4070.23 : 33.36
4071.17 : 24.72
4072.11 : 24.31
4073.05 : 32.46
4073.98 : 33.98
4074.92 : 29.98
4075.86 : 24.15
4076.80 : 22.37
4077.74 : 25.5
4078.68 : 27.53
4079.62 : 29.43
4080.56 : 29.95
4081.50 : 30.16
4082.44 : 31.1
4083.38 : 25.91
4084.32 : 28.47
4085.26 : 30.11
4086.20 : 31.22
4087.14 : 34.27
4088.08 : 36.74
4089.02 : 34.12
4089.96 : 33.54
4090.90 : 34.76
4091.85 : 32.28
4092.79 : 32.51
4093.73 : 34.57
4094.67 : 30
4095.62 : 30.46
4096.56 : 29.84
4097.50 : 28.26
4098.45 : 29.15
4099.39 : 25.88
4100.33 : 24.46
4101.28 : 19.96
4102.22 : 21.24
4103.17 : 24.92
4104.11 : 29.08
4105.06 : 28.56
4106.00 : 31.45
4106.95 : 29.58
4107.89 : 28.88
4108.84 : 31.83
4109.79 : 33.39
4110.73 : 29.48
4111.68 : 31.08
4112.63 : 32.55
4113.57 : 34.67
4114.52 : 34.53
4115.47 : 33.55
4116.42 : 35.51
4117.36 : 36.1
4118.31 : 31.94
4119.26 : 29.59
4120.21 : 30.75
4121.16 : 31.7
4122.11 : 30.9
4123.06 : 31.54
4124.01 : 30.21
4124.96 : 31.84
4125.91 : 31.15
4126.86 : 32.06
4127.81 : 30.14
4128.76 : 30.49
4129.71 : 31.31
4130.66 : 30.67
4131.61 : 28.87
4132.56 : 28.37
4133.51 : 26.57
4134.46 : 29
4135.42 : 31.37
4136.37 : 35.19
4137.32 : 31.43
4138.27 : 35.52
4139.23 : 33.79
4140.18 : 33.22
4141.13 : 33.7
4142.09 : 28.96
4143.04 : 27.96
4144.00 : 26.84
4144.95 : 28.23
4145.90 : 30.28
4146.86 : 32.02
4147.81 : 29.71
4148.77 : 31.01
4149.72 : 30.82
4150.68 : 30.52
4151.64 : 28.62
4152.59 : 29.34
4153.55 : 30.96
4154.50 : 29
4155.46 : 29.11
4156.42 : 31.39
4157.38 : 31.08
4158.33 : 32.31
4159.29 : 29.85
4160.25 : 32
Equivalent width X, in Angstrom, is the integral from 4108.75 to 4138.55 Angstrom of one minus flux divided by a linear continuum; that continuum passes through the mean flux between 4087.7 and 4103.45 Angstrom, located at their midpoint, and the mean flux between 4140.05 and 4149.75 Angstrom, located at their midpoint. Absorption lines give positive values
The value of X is -1.74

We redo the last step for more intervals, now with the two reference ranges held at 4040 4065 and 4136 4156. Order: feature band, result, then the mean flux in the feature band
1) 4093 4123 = -0.59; 30.2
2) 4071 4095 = -1.18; 30.2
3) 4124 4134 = 0.02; 30.2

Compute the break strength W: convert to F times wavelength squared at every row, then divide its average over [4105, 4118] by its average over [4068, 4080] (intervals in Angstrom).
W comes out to 1.15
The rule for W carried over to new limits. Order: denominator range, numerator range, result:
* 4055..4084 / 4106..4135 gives 1.14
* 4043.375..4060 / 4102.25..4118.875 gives 1.15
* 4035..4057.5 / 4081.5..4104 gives 1.04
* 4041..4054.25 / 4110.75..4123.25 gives 1.20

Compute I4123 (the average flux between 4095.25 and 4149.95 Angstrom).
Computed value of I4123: 30.4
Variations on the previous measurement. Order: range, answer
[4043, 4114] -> 29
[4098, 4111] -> 27.7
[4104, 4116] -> 31.5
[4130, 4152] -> 30.6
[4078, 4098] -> 31.1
